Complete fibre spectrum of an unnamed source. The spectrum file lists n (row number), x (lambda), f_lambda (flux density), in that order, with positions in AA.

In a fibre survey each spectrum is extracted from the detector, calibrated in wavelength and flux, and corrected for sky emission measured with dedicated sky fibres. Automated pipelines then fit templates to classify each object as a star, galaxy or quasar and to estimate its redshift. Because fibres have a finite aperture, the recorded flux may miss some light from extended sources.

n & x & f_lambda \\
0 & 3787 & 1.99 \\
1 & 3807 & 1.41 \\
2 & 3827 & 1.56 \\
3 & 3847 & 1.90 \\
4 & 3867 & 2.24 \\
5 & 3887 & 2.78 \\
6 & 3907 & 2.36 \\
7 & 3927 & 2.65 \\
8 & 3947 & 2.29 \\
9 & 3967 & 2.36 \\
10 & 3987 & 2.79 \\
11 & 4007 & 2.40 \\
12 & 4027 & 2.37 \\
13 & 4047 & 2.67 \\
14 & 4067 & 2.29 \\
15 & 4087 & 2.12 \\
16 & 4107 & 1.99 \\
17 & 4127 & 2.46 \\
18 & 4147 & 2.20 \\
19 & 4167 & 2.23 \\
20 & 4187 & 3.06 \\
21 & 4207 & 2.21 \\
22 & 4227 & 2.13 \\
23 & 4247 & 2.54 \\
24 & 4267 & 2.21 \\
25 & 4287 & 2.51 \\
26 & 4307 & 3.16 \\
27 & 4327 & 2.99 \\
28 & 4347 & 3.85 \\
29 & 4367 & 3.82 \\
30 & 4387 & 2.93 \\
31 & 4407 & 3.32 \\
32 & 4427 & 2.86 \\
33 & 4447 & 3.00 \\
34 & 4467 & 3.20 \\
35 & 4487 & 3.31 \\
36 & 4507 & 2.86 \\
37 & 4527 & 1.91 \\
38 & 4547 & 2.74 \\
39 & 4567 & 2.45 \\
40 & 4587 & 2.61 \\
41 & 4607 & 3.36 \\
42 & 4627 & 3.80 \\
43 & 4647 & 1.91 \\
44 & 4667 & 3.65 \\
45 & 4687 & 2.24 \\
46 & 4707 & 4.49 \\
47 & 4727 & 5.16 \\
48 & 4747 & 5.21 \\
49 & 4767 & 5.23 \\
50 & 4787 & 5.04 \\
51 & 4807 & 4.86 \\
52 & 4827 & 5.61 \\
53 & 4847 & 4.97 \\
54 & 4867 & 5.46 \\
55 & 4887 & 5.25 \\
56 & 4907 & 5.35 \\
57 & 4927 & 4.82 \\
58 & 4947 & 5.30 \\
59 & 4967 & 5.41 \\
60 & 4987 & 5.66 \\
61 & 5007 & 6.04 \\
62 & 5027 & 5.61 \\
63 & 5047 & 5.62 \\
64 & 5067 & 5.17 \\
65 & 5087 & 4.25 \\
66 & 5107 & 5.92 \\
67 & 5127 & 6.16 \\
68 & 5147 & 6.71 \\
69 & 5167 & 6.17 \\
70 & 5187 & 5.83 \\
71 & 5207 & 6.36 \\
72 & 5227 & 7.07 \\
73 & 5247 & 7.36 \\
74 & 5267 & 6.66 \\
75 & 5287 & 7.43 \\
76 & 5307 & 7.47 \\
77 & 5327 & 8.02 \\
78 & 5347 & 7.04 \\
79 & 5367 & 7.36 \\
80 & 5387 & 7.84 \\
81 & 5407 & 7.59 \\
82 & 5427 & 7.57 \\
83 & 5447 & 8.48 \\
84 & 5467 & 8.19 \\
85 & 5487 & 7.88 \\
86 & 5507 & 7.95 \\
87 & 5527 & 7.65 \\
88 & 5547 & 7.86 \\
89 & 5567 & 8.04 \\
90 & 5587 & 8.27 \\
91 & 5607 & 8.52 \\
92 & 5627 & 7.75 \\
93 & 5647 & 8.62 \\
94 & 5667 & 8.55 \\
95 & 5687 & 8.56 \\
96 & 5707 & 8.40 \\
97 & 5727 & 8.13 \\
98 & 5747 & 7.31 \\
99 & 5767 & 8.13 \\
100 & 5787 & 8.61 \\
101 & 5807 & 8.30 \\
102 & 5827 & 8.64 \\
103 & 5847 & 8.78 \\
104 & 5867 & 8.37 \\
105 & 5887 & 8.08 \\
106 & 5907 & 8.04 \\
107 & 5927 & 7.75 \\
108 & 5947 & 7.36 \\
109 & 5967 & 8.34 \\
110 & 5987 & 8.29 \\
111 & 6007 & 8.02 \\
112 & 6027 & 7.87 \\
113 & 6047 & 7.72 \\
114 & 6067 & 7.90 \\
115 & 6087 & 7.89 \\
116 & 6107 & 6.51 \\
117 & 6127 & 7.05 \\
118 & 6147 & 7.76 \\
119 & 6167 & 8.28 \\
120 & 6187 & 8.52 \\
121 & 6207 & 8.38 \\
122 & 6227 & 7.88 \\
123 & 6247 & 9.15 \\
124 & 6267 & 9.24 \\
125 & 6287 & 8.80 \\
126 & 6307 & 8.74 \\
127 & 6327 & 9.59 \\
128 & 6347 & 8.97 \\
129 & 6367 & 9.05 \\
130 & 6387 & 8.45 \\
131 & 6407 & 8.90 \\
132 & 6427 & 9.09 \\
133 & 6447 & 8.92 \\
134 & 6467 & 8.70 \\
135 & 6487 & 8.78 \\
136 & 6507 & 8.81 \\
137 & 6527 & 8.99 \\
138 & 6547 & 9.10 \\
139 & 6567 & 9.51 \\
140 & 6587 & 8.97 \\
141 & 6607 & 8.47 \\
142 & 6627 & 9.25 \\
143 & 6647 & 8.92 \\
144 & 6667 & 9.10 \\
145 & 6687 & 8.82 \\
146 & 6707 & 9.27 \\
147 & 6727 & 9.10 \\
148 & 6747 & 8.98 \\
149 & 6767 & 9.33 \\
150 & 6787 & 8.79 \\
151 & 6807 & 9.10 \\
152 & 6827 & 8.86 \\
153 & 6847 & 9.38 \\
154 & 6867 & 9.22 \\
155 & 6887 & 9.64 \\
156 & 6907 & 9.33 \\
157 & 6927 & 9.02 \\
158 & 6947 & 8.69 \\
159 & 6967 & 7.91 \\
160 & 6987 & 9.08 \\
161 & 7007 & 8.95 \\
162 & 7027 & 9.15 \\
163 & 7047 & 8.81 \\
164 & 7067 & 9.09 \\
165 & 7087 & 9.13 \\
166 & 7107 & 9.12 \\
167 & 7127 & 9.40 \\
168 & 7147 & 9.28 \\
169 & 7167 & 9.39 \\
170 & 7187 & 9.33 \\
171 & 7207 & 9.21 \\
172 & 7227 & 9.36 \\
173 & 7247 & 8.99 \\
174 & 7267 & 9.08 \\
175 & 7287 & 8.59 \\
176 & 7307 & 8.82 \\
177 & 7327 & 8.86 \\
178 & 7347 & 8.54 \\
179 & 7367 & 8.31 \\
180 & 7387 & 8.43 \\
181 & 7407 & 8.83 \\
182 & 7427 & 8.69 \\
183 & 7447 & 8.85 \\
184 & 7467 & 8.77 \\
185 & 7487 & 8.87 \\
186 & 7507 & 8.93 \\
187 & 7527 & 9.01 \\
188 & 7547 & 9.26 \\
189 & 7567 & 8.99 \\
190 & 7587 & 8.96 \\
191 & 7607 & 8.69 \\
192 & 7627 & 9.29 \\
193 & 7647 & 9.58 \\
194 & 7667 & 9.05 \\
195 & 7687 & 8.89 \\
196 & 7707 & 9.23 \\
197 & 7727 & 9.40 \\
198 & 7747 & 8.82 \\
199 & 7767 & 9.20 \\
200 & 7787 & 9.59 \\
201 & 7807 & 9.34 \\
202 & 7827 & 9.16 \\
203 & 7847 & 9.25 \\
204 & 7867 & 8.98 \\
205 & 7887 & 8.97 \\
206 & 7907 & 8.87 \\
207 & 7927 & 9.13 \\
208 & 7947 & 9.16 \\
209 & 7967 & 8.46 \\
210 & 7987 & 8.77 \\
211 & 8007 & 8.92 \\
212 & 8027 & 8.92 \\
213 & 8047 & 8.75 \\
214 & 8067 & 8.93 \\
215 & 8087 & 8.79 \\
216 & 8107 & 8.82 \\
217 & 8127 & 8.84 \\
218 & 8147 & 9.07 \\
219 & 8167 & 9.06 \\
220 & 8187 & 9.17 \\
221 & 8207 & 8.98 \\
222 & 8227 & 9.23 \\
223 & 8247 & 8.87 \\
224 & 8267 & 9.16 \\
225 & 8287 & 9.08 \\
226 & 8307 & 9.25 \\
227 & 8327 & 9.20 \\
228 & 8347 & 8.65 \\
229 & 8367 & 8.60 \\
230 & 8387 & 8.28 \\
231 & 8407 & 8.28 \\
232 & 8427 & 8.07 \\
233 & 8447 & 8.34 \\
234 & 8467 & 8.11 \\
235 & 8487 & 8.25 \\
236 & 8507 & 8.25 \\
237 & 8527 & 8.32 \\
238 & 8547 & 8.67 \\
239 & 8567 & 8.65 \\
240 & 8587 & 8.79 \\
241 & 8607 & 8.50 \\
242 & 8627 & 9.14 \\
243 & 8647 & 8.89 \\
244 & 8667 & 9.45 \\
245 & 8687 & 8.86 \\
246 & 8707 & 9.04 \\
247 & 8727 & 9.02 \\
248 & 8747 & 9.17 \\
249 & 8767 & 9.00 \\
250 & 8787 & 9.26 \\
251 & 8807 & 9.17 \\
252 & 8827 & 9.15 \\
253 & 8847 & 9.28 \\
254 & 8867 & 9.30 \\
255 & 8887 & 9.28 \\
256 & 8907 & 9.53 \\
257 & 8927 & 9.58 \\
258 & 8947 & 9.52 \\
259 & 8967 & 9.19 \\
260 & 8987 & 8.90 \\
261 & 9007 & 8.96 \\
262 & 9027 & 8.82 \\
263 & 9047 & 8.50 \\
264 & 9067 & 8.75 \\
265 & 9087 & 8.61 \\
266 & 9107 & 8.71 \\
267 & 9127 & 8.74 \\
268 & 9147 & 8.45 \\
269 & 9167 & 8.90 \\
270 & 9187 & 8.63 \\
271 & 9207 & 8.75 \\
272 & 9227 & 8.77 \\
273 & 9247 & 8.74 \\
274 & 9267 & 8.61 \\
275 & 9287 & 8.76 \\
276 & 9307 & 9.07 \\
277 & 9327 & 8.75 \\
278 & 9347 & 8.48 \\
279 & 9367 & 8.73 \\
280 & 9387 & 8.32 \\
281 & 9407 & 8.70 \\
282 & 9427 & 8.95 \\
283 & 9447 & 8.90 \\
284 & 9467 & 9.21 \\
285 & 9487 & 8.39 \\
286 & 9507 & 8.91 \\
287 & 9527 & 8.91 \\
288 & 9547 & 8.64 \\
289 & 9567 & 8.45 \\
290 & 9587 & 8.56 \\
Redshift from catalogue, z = 0.181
